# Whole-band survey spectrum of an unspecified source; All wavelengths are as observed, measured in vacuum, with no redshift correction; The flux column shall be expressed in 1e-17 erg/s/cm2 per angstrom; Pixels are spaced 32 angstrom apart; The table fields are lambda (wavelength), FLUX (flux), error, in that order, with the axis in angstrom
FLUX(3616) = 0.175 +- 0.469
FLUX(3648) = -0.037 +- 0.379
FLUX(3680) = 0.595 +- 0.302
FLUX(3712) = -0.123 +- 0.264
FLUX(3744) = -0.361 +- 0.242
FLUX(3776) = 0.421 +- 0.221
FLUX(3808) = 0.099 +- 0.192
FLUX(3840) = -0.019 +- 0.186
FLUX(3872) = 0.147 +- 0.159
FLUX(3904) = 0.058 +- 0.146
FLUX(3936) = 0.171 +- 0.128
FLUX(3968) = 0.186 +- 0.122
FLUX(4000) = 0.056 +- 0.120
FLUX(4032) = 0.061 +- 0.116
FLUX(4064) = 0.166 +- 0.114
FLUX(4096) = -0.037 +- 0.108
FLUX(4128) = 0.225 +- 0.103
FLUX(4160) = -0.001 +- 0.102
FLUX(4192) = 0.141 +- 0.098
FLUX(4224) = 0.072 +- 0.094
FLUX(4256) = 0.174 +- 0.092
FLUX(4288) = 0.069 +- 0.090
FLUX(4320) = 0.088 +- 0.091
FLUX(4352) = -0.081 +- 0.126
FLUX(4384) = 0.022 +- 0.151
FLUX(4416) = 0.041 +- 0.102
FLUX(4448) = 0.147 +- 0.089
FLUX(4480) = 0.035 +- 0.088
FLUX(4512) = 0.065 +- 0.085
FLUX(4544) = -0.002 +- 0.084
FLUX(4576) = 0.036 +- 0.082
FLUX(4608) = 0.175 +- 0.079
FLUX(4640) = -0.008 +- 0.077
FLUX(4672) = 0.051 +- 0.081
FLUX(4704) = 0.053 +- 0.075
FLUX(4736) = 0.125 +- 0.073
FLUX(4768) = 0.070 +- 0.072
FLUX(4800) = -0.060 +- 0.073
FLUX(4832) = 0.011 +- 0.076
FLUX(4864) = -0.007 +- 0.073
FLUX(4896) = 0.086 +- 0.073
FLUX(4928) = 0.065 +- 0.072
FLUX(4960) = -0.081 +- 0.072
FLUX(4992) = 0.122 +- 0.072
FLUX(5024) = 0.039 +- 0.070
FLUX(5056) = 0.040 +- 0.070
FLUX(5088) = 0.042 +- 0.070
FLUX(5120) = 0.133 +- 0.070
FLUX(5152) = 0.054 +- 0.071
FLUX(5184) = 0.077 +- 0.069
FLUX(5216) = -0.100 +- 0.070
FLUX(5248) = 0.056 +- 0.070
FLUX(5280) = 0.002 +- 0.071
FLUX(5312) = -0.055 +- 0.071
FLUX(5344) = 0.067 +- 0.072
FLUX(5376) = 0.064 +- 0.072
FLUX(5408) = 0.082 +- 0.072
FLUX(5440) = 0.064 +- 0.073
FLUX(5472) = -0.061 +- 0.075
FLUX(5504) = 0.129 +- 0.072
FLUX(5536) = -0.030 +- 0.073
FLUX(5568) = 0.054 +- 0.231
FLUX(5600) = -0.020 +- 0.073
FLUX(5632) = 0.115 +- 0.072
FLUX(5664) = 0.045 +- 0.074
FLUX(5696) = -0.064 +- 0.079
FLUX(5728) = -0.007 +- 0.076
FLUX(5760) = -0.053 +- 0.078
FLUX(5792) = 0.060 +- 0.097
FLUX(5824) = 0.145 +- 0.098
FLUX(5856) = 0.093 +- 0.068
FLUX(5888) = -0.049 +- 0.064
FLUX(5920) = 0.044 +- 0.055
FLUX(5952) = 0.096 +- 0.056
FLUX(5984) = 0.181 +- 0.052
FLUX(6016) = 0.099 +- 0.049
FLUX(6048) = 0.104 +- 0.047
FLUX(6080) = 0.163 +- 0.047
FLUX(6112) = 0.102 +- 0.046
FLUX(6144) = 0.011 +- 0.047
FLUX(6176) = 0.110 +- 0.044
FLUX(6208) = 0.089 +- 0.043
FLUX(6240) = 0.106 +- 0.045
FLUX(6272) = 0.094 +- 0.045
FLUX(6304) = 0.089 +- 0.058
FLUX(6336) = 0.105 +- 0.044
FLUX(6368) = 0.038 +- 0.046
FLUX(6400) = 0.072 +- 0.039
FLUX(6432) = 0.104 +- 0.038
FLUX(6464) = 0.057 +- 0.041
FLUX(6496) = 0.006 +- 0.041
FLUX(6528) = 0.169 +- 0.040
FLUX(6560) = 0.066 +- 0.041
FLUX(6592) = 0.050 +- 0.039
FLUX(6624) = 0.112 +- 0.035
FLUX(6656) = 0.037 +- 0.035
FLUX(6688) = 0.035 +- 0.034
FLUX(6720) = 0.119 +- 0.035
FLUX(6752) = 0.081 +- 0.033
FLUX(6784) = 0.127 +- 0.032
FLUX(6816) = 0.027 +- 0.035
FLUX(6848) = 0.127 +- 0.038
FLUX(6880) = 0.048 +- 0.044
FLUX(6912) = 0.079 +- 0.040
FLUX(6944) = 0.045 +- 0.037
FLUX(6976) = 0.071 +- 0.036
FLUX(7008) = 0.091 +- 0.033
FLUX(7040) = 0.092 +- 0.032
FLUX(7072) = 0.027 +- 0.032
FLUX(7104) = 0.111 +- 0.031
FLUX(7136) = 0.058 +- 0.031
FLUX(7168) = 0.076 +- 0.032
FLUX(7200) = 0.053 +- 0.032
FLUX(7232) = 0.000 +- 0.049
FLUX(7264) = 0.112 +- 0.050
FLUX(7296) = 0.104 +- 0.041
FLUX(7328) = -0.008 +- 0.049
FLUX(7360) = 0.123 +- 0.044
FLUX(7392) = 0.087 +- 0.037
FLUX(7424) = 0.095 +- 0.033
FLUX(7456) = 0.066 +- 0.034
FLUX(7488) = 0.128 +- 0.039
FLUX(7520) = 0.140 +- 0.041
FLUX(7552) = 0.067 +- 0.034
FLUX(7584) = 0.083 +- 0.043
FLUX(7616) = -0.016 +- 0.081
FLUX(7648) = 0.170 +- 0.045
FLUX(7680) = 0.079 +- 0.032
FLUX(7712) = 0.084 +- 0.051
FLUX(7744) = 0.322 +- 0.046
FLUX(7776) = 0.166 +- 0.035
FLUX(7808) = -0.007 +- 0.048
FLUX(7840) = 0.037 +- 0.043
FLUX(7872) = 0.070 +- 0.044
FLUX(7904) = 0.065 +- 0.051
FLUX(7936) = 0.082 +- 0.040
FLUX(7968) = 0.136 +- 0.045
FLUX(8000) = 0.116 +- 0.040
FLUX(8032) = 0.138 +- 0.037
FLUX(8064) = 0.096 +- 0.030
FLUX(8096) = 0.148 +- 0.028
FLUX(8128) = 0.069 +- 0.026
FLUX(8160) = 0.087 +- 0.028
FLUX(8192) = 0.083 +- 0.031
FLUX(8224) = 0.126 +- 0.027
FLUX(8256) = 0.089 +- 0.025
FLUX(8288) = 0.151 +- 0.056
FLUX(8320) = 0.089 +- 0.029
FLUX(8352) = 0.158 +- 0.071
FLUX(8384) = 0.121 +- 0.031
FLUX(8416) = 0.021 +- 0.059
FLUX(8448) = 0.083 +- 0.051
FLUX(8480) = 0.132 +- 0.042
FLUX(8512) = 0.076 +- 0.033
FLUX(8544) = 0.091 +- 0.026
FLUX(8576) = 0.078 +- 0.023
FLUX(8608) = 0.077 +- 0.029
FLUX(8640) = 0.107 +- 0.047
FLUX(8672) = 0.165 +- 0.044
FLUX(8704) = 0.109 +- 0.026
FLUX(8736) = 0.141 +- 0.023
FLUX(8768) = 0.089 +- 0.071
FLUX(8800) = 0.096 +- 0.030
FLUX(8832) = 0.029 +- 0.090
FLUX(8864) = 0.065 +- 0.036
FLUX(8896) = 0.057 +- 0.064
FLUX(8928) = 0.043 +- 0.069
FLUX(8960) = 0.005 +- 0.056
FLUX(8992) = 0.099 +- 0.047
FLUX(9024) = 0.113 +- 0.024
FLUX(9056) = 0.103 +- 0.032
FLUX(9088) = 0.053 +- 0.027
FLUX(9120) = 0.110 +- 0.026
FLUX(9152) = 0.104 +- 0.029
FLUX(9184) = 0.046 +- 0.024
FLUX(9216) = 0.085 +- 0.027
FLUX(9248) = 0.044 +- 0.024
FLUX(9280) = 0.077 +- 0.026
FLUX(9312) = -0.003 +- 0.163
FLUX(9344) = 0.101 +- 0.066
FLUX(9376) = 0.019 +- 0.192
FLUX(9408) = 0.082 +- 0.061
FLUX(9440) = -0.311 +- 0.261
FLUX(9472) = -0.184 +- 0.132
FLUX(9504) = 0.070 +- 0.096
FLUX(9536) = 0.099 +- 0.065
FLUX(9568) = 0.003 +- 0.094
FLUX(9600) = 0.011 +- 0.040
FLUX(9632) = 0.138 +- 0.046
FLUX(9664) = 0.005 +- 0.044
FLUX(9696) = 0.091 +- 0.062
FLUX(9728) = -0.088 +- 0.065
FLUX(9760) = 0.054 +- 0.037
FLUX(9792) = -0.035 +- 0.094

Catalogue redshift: 1.076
